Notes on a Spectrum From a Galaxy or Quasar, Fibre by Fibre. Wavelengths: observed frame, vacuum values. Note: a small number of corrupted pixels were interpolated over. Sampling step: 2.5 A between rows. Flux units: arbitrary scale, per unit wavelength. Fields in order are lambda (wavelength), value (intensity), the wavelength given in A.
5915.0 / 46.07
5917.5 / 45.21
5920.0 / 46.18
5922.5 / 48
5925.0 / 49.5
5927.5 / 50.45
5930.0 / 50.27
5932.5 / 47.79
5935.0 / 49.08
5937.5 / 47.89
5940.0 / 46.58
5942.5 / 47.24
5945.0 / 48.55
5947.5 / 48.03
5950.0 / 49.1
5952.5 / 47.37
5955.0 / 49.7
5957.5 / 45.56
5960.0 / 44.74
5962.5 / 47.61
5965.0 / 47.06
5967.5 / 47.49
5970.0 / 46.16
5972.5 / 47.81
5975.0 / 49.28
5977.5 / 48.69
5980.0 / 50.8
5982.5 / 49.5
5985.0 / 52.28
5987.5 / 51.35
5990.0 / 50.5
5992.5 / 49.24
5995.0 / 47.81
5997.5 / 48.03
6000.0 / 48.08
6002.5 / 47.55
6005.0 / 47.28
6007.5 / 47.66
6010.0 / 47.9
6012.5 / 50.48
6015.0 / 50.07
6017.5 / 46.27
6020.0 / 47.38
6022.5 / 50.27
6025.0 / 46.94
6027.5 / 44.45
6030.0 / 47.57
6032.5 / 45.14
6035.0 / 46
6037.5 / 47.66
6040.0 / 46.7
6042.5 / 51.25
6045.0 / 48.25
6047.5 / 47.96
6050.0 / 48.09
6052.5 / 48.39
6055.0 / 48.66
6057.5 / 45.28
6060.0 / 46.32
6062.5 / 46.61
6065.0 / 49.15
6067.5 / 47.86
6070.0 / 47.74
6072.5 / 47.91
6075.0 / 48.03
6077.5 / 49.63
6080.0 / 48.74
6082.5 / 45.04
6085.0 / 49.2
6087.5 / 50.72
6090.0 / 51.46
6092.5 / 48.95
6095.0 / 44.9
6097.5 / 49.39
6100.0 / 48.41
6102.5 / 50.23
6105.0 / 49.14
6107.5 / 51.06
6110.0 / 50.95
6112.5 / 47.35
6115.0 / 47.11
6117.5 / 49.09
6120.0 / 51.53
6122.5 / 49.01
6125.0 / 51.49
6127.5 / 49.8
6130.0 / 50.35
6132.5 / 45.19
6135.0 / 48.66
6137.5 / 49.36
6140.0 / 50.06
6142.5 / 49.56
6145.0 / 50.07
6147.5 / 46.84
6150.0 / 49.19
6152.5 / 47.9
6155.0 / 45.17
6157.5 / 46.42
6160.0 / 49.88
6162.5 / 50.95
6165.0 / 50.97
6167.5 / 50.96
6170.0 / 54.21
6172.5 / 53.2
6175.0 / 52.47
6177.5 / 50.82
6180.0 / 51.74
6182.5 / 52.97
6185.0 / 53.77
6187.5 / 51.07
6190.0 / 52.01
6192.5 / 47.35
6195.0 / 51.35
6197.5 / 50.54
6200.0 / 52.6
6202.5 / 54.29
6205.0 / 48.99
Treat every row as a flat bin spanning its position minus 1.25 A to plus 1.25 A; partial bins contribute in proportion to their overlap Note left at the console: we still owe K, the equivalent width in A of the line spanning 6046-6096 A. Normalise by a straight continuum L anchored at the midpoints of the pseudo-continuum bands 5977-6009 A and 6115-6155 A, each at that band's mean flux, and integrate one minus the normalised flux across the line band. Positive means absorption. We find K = 1.0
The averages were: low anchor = 49.1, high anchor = 49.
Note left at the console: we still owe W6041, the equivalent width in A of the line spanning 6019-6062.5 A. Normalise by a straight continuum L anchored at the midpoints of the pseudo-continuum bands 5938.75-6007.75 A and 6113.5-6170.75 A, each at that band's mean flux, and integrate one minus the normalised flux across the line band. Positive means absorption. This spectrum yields 1.1 A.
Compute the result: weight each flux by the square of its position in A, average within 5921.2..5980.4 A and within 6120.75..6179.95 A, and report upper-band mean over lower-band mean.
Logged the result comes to 1.11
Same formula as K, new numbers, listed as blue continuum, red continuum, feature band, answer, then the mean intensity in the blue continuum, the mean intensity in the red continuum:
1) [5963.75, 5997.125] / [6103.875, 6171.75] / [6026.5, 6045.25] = 0.79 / 49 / 49.4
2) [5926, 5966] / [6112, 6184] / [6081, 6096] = 0.24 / 48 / 49.8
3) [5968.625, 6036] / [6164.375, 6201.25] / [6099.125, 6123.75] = 0.48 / 48.3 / 51.7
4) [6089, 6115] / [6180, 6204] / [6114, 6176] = 0.95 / 49.1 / 51.7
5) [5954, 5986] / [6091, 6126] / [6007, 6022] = 0.02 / 48.2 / 49.2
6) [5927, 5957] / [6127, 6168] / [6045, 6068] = 0.48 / 48.4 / 48.8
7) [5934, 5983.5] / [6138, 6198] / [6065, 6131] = 0.68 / 47.9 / 50.4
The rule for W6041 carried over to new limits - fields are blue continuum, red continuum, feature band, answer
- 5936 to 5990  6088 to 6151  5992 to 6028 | 0.41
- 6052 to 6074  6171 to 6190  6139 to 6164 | 1.22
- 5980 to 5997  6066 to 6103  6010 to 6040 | 1.23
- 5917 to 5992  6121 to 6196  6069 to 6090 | 0.36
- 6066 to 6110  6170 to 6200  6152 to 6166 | 0.66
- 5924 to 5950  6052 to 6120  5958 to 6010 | 0.15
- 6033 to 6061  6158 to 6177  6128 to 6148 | 0.68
